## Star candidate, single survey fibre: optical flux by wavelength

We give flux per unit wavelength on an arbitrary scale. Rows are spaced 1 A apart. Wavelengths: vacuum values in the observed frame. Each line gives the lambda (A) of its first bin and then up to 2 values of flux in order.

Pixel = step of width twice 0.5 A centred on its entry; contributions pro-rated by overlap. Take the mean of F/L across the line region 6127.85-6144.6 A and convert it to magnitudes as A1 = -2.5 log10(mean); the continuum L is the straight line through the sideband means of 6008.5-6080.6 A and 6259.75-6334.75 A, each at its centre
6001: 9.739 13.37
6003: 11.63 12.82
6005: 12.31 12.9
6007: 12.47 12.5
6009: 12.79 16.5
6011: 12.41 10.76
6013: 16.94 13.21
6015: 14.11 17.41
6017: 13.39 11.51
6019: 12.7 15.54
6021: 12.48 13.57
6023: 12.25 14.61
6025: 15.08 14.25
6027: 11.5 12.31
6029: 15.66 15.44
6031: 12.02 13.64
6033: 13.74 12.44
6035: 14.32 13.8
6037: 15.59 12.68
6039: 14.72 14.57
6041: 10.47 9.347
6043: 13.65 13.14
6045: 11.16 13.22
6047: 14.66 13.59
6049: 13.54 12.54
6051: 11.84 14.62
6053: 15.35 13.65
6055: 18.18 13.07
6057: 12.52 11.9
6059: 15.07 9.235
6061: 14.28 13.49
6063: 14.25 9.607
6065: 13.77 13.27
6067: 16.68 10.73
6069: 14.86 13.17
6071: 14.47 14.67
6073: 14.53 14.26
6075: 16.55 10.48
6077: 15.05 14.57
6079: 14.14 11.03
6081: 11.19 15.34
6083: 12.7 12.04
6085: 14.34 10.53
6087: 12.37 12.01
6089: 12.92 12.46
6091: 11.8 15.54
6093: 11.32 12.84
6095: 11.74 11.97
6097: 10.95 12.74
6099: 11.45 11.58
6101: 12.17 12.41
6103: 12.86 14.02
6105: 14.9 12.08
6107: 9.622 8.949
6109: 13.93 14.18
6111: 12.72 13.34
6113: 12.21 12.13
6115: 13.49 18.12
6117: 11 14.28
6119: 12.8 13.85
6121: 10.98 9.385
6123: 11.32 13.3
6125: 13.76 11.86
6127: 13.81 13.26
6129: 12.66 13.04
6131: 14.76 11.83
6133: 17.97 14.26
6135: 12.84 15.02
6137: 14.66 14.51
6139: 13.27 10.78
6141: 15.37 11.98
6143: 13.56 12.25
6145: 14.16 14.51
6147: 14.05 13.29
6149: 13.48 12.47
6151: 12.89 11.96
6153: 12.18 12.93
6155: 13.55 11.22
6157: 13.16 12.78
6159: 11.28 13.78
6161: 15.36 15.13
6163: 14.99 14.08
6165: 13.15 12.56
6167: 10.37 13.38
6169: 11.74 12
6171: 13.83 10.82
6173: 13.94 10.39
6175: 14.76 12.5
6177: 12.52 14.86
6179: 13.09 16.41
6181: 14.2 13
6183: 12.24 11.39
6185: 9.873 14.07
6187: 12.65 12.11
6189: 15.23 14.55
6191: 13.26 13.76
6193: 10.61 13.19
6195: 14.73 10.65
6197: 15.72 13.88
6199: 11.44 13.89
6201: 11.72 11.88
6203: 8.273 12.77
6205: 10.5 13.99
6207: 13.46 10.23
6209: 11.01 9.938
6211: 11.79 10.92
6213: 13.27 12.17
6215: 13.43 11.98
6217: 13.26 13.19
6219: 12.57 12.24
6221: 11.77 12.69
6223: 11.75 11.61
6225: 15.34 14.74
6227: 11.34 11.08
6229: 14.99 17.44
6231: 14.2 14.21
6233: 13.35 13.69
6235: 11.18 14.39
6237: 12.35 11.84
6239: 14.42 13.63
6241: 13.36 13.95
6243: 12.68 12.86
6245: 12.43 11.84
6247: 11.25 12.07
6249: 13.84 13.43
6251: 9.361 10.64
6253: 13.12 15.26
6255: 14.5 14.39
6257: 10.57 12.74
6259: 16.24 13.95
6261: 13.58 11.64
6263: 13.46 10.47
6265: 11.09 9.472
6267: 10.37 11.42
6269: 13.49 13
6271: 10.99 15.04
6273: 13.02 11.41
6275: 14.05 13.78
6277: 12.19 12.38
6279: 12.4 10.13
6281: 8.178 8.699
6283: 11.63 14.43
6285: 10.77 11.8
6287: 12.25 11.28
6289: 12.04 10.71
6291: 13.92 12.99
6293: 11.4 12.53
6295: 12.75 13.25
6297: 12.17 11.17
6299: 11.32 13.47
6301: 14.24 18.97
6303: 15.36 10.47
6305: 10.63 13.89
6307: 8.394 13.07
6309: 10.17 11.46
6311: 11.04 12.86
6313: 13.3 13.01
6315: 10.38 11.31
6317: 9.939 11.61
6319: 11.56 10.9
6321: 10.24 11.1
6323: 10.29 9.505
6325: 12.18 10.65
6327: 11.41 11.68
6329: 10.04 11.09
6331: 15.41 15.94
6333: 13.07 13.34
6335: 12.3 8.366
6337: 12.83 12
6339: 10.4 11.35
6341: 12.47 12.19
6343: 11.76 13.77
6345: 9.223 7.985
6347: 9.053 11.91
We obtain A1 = -0.05 mag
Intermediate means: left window 13.6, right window 12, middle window 13.7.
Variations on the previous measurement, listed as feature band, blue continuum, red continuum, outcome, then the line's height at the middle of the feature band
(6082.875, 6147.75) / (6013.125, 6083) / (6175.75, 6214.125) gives 0.016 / 13.1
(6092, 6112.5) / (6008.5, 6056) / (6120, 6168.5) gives 0.084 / 13.4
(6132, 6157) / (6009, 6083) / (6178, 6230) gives -0.033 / 13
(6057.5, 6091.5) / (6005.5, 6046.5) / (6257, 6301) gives 0.002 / 13.2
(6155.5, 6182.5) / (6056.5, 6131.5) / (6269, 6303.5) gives -0.036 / 12.7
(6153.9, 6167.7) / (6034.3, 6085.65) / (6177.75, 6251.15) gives -0.013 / 13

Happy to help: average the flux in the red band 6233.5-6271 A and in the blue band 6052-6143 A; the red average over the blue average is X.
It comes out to 0.96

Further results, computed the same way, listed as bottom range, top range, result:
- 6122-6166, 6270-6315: 0.92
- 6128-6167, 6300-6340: 0.89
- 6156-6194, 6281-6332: 0.91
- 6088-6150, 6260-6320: 0.93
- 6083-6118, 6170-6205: 1.02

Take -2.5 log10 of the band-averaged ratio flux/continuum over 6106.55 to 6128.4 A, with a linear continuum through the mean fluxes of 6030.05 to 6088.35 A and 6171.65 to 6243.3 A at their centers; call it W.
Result 0.04 mag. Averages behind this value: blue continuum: 13.3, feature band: 12.7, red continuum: 12.8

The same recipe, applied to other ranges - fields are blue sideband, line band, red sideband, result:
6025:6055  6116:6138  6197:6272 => -0.02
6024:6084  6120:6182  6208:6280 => -0.01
